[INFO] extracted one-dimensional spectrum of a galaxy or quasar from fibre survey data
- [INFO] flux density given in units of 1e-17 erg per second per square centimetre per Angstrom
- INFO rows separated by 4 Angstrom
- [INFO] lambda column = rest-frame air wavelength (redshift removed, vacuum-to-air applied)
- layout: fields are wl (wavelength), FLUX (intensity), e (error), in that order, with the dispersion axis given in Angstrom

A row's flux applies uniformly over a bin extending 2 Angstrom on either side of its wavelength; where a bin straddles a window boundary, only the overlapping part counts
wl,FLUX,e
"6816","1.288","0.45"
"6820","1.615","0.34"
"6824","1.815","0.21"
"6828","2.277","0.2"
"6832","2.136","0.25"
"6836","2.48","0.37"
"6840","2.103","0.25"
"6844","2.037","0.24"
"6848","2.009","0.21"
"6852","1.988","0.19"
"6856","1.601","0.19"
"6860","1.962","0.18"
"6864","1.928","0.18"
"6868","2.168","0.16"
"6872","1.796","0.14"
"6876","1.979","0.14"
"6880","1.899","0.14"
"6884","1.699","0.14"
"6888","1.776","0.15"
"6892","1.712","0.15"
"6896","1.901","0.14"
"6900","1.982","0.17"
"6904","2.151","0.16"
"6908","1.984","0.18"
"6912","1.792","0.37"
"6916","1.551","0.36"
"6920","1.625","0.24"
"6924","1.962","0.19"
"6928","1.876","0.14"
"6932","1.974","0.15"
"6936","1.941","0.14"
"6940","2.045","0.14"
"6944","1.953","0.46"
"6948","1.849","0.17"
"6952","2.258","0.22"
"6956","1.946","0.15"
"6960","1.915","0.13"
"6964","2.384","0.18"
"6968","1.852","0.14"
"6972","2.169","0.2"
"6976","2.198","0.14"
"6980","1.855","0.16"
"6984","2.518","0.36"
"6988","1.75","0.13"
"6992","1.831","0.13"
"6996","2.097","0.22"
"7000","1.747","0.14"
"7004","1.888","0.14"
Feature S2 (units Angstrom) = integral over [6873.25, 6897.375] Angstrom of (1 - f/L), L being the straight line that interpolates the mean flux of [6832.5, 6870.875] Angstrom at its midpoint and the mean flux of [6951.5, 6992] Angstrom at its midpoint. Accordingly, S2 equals 2.5 Angstrom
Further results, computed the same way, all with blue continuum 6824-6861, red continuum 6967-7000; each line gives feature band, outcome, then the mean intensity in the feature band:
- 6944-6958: 0.15 Angstrom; 2.01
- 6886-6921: 3.51 Angstrom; 1.84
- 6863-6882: 0.86 Angstrom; 1.96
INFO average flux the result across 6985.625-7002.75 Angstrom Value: 1.87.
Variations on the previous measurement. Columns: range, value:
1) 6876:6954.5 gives 1.89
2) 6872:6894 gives 1.81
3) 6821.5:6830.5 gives 2.03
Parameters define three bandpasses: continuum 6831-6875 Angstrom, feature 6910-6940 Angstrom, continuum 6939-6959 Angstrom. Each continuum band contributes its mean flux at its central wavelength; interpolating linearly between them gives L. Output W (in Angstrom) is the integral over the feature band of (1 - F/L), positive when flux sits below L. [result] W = 2.60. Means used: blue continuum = 2.02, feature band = 1.83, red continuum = 2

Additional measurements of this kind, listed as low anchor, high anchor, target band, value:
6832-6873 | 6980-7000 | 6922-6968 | 0.1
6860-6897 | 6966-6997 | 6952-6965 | -0.6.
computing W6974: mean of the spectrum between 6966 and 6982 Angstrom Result 2.02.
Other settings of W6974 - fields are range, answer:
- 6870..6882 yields 1.89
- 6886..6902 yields 1.84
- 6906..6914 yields 1.89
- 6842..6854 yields 2.01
